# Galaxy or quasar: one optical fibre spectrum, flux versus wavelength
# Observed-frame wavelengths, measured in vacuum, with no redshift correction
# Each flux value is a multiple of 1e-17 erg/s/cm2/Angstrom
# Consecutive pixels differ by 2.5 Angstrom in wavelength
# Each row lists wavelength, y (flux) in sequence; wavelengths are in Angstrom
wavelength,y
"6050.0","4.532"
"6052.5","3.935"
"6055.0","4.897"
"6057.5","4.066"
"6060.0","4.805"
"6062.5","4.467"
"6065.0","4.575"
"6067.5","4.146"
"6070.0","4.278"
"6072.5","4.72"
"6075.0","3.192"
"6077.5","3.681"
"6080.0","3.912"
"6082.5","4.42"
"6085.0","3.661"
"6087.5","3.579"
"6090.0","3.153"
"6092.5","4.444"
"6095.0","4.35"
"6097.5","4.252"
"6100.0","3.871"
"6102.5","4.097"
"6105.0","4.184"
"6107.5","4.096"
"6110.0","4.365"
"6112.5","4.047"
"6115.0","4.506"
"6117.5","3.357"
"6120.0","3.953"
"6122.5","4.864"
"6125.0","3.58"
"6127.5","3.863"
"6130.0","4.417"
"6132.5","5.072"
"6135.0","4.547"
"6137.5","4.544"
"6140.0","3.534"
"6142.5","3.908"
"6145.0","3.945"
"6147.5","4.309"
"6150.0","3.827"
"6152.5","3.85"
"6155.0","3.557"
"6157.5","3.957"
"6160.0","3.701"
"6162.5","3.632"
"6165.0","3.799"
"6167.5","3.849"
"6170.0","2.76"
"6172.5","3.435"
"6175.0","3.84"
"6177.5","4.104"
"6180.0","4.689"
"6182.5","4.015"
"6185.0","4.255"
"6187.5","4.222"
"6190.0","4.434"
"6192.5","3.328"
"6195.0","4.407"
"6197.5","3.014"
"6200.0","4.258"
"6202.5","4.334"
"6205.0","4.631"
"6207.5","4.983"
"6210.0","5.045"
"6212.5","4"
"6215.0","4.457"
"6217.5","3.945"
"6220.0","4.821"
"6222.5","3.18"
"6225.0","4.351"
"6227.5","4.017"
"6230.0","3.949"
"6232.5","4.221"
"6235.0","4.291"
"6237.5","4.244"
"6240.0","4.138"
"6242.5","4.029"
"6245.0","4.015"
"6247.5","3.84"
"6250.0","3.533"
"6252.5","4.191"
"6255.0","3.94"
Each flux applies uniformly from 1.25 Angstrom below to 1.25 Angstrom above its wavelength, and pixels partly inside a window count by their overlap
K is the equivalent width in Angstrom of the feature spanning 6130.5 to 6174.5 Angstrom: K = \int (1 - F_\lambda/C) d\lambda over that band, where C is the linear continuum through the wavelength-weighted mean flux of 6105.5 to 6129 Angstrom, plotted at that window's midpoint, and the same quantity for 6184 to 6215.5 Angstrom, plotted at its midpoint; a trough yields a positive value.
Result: 2.6 Angstrom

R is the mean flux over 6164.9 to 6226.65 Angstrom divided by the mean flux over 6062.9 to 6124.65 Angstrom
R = 1.0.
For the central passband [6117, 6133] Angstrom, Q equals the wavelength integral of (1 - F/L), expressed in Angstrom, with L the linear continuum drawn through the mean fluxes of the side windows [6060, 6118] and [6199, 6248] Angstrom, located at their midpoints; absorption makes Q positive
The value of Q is -0.1 Angstrom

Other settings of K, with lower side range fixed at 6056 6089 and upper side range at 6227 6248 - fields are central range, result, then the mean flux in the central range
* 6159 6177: 2.23 Angstrom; 3.59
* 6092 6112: -0.40 Angstrom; 4.19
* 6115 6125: 0.13 Angstrom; 4.05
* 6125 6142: -0.62 Angstrom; 4.26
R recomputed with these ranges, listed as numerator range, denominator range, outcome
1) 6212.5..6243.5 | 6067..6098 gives 1.04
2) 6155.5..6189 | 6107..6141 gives 0.92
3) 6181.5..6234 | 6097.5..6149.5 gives 1.01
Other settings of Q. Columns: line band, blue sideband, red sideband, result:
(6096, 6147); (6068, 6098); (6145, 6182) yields -3.4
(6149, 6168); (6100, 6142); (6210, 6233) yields 1.8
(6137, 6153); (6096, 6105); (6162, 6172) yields -1.2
